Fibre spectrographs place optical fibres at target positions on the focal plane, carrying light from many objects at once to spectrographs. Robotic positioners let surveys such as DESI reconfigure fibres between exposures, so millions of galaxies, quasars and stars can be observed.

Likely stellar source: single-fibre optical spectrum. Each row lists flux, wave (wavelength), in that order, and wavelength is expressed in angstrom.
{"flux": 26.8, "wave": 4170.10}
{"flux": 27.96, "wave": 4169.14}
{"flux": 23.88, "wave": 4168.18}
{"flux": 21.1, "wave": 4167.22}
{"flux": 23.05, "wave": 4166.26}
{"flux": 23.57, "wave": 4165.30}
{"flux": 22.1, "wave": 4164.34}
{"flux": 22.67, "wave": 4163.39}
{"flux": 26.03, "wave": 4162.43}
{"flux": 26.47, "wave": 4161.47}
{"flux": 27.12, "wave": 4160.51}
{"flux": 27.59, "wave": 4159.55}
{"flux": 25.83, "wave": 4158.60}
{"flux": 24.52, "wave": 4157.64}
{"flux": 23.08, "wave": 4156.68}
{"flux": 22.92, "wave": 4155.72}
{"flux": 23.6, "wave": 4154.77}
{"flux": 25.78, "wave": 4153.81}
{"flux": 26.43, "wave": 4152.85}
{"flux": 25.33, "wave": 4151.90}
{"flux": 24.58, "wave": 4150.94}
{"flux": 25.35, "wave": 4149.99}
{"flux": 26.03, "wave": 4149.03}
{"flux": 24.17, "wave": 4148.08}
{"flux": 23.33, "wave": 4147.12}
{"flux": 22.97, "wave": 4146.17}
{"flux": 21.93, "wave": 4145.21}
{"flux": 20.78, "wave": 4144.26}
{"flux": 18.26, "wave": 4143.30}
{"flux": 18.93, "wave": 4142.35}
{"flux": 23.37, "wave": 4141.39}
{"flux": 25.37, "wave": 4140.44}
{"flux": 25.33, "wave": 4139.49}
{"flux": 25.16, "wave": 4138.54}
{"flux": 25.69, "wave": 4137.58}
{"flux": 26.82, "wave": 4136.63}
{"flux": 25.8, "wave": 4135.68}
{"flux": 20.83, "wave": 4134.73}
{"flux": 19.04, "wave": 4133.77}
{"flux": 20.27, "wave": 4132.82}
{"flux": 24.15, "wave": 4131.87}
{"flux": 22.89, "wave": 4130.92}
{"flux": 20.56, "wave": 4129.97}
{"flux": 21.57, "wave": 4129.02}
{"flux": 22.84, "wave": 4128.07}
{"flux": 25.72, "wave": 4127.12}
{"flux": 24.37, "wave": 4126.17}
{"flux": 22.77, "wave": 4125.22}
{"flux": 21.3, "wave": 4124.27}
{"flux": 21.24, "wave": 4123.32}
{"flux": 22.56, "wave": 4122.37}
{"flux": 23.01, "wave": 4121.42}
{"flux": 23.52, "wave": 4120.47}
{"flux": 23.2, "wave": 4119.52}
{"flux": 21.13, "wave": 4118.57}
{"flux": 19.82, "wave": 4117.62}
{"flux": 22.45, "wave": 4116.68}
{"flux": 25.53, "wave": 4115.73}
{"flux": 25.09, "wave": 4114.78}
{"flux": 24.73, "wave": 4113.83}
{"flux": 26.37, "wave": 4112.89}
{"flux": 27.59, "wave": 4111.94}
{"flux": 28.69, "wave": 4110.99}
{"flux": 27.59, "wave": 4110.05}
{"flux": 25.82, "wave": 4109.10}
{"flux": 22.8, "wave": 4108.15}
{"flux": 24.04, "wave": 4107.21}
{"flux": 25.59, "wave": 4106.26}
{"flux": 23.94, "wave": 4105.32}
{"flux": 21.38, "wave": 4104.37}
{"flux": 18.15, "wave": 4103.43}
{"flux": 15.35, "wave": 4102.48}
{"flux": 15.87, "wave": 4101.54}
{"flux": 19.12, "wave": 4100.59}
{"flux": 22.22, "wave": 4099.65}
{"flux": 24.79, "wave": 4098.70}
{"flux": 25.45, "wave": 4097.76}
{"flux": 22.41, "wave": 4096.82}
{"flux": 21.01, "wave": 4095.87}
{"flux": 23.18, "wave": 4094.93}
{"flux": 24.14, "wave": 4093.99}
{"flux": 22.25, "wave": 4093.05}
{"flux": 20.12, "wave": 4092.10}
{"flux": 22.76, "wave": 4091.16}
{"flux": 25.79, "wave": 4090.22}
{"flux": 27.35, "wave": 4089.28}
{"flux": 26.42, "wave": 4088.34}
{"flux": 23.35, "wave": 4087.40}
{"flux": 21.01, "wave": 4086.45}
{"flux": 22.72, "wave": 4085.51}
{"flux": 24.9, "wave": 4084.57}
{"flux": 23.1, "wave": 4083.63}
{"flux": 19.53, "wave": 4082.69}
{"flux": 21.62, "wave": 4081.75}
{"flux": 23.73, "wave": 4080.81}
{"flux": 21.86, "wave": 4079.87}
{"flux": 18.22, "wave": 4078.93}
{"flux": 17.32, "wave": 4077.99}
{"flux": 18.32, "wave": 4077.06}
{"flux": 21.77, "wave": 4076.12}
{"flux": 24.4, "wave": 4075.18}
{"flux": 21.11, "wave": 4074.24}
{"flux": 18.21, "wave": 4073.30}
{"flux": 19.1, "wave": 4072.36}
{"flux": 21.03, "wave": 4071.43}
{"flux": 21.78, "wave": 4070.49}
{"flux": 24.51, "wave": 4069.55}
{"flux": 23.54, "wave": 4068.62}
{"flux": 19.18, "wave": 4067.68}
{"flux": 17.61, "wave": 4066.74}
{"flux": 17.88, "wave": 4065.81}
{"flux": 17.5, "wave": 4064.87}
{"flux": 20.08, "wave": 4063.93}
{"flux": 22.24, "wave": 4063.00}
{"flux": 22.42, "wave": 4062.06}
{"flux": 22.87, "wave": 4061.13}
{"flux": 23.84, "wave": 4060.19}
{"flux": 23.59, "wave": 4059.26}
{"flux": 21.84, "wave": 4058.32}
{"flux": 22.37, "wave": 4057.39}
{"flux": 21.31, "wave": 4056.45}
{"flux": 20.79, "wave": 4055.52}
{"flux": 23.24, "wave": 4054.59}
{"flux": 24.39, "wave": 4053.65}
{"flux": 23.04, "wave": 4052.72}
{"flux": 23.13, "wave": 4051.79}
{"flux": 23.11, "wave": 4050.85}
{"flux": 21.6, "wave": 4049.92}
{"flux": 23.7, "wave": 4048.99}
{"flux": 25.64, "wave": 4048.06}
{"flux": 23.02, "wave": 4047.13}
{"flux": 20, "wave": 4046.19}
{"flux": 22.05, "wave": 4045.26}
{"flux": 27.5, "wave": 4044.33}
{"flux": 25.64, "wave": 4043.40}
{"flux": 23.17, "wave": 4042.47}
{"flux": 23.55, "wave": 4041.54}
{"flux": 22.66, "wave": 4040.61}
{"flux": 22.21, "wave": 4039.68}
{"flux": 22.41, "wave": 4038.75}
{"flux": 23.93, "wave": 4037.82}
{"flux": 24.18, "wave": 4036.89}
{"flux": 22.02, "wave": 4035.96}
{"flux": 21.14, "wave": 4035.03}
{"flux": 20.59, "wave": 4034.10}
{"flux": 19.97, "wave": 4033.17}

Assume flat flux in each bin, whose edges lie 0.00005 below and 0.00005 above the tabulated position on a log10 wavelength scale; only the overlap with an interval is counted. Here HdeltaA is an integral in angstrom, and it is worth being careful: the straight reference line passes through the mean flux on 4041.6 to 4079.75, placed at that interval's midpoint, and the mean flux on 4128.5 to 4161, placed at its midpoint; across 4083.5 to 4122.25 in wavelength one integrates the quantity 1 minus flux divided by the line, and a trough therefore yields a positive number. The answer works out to -0.8 angstrom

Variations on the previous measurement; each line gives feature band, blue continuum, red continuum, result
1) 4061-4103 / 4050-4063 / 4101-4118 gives 2.8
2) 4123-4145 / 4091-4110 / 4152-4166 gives 0.9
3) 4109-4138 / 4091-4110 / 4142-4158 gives -1.1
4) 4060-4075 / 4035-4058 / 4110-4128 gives 1.6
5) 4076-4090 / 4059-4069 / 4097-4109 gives -0.6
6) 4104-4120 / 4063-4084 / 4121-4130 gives -1.7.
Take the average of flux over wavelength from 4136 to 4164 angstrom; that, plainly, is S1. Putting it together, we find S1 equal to 24.3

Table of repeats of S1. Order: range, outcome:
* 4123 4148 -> 22.8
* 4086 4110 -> 22.7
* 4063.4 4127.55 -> 22.4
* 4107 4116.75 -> 25.7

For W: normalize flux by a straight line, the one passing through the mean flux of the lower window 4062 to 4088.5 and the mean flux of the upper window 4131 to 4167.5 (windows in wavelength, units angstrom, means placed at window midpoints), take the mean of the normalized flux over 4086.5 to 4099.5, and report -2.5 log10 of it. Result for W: -0.09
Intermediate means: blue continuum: 21.1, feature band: 23.6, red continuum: 23.8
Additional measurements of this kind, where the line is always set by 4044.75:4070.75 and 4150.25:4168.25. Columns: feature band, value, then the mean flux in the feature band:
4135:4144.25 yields 0.02 mag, 23.6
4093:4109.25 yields 0.05 mag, 22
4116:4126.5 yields 0.06 mag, 22.3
